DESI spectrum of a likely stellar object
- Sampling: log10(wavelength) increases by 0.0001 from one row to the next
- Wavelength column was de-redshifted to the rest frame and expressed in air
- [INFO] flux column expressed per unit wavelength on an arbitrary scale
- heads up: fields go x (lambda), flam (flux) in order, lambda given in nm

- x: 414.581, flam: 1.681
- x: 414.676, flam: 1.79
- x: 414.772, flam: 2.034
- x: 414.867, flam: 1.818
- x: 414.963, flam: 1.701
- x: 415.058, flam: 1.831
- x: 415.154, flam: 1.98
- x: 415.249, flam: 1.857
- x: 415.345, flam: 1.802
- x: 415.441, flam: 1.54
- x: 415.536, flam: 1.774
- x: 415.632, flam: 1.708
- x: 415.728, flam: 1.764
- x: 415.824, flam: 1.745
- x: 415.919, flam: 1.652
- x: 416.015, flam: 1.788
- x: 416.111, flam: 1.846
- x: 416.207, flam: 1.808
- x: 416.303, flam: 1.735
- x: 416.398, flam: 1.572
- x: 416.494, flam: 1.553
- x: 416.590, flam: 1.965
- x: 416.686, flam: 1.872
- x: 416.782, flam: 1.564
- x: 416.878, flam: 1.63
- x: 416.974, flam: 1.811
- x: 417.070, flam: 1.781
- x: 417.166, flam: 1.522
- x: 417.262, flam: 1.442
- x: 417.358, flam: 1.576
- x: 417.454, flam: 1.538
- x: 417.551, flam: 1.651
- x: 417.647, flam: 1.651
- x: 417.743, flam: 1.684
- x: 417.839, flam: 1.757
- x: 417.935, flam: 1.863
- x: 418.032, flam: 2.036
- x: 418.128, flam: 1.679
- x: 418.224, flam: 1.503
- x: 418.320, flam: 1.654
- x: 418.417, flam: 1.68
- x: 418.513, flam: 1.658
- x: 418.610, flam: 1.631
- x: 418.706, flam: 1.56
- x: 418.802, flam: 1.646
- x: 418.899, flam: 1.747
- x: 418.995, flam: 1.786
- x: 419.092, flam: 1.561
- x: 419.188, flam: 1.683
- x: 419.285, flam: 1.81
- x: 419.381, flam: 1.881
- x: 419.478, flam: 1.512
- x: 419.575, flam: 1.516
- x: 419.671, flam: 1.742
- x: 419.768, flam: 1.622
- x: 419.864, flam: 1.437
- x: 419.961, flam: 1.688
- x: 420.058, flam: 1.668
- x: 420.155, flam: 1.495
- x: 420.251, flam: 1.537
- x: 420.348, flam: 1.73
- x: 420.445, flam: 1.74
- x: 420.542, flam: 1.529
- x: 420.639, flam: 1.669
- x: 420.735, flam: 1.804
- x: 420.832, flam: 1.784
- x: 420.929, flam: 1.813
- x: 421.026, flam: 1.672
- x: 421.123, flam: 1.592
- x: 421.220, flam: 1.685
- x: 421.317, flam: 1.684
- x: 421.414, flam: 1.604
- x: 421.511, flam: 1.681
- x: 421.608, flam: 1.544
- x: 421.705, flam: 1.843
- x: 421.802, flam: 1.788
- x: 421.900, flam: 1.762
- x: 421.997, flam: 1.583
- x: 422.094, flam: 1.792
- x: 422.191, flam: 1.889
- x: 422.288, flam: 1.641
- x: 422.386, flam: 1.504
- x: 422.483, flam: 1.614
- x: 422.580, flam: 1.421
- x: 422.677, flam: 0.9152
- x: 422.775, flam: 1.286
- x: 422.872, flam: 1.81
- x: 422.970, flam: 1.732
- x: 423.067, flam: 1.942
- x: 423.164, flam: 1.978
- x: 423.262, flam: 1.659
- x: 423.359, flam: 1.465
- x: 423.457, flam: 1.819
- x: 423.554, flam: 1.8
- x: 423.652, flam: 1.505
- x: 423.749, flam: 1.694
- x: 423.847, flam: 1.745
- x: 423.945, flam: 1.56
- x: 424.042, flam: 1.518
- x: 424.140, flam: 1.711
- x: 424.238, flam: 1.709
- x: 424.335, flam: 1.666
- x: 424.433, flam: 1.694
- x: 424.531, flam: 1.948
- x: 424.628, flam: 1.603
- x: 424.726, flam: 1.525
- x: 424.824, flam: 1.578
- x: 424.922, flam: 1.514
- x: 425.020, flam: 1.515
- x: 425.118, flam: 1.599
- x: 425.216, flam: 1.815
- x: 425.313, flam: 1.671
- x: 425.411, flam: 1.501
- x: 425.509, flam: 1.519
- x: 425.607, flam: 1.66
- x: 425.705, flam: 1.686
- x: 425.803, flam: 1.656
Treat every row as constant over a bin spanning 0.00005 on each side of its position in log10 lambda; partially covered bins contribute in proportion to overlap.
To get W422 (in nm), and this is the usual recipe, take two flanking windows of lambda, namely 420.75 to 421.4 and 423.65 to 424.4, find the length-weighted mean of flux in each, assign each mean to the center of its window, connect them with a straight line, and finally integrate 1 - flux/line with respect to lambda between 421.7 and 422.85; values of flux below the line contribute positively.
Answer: 0.07 nm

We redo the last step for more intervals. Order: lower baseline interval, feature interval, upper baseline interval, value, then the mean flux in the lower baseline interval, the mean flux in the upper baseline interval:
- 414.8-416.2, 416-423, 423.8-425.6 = 0.21 nm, 1.78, 1.63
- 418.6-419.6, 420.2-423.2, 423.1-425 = 0.01 nm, 1.67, 1.67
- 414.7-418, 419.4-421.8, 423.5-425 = 0.05 nm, 1.73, 1.65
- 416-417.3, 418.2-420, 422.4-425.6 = 0.03 nm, 1.71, 1.63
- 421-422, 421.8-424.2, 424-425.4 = 0.03 nm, 1.68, 1.64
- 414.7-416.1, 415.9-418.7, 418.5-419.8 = 0.06 nm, 1.79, 1.67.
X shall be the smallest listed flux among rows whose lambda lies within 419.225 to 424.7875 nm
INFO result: 0.9152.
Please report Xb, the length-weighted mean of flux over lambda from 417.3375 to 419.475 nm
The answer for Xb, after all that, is 1.69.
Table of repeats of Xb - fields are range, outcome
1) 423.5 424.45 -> 1.66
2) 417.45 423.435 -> 1.66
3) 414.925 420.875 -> 1.69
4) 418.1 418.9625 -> 1.64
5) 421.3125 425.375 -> 1.65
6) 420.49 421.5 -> 1.68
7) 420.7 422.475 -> 1.7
